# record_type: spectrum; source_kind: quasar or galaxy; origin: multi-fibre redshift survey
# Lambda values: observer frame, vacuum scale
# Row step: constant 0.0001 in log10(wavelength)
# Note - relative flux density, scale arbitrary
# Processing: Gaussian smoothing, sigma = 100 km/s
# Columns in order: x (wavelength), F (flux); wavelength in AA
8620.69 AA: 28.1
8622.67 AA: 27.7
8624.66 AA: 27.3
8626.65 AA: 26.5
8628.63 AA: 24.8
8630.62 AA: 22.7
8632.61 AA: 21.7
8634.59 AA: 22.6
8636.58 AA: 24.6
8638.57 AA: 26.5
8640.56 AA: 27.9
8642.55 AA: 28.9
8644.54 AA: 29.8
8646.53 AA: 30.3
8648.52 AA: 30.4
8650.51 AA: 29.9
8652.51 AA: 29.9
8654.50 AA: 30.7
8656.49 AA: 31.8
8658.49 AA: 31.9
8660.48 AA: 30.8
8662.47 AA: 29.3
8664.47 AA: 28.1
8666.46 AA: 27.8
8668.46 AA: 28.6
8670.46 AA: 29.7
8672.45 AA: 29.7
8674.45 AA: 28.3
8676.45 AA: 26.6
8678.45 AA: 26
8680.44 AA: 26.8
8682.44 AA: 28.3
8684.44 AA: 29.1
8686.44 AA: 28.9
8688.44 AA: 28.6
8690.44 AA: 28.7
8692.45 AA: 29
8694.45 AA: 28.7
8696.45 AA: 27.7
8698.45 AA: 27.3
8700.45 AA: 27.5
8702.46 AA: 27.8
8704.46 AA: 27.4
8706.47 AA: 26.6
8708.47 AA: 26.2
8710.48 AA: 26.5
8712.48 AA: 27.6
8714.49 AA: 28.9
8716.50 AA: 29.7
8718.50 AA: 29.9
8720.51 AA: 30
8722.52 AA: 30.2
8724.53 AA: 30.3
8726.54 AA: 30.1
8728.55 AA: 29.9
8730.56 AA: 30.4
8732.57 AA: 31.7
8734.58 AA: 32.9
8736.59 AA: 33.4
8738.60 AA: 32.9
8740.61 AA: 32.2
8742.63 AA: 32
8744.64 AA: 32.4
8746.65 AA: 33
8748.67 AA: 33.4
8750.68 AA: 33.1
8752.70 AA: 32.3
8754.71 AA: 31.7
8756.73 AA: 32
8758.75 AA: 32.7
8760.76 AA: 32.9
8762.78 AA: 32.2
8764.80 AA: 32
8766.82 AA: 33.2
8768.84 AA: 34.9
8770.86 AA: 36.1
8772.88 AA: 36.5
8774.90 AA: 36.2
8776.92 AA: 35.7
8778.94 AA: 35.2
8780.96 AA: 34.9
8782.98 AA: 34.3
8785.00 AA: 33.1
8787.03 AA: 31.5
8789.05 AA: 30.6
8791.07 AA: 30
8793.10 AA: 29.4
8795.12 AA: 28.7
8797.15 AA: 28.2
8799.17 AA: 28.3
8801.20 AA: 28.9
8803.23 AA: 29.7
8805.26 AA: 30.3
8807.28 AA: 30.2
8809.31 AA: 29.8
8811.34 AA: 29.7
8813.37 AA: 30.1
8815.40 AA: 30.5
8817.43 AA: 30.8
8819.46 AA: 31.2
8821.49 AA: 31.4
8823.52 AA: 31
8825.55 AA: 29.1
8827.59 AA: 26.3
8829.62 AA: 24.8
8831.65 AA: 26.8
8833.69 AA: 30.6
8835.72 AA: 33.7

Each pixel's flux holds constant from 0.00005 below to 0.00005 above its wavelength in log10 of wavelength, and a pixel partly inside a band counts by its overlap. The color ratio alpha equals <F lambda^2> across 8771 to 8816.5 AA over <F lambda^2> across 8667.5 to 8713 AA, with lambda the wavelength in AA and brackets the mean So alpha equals 1.16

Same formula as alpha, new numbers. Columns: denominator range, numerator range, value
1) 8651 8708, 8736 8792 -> 1.18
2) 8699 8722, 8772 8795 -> 1.20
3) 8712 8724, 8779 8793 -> 1.12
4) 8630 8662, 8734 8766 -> 1.18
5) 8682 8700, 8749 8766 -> 1.16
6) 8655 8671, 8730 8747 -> 1.11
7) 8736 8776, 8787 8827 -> 0.91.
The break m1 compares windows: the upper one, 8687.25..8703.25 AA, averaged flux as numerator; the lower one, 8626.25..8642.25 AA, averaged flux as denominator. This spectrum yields 1.14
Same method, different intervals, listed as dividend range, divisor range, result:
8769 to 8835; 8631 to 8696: 1.09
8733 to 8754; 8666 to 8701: 1.16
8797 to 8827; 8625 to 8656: 1.10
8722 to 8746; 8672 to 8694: 1.12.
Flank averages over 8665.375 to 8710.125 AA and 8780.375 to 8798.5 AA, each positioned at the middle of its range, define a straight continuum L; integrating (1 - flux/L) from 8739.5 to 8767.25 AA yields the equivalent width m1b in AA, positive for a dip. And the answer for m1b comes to -2.4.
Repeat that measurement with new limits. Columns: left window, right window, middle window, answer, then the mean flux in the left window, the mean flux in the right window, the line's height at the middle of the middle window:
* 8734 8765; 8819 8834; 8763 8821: -2.5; 32.6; 28.7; 30.5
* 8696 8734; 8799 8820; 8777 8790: -1.7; 28.8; 30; 29.7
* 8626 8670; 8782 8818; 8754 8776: -3.0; 28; 30.2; 29.7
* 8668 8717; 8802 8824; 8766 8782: -3.1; 28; 30.4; 29.6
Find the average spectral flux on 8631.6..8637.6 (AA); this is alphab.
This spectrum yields 23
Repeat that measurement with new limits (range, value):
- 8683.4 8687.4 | 29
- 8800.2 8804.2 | 29.3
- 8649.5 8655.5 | 30.2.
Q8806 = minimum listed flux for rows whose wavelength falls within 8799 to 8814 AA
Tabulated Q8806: 28.3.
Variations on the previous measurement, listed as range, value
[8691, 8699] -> 27.3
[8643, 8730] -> 26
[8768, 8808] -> 28.2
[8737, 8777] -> 31.7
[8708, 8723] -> 26.2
